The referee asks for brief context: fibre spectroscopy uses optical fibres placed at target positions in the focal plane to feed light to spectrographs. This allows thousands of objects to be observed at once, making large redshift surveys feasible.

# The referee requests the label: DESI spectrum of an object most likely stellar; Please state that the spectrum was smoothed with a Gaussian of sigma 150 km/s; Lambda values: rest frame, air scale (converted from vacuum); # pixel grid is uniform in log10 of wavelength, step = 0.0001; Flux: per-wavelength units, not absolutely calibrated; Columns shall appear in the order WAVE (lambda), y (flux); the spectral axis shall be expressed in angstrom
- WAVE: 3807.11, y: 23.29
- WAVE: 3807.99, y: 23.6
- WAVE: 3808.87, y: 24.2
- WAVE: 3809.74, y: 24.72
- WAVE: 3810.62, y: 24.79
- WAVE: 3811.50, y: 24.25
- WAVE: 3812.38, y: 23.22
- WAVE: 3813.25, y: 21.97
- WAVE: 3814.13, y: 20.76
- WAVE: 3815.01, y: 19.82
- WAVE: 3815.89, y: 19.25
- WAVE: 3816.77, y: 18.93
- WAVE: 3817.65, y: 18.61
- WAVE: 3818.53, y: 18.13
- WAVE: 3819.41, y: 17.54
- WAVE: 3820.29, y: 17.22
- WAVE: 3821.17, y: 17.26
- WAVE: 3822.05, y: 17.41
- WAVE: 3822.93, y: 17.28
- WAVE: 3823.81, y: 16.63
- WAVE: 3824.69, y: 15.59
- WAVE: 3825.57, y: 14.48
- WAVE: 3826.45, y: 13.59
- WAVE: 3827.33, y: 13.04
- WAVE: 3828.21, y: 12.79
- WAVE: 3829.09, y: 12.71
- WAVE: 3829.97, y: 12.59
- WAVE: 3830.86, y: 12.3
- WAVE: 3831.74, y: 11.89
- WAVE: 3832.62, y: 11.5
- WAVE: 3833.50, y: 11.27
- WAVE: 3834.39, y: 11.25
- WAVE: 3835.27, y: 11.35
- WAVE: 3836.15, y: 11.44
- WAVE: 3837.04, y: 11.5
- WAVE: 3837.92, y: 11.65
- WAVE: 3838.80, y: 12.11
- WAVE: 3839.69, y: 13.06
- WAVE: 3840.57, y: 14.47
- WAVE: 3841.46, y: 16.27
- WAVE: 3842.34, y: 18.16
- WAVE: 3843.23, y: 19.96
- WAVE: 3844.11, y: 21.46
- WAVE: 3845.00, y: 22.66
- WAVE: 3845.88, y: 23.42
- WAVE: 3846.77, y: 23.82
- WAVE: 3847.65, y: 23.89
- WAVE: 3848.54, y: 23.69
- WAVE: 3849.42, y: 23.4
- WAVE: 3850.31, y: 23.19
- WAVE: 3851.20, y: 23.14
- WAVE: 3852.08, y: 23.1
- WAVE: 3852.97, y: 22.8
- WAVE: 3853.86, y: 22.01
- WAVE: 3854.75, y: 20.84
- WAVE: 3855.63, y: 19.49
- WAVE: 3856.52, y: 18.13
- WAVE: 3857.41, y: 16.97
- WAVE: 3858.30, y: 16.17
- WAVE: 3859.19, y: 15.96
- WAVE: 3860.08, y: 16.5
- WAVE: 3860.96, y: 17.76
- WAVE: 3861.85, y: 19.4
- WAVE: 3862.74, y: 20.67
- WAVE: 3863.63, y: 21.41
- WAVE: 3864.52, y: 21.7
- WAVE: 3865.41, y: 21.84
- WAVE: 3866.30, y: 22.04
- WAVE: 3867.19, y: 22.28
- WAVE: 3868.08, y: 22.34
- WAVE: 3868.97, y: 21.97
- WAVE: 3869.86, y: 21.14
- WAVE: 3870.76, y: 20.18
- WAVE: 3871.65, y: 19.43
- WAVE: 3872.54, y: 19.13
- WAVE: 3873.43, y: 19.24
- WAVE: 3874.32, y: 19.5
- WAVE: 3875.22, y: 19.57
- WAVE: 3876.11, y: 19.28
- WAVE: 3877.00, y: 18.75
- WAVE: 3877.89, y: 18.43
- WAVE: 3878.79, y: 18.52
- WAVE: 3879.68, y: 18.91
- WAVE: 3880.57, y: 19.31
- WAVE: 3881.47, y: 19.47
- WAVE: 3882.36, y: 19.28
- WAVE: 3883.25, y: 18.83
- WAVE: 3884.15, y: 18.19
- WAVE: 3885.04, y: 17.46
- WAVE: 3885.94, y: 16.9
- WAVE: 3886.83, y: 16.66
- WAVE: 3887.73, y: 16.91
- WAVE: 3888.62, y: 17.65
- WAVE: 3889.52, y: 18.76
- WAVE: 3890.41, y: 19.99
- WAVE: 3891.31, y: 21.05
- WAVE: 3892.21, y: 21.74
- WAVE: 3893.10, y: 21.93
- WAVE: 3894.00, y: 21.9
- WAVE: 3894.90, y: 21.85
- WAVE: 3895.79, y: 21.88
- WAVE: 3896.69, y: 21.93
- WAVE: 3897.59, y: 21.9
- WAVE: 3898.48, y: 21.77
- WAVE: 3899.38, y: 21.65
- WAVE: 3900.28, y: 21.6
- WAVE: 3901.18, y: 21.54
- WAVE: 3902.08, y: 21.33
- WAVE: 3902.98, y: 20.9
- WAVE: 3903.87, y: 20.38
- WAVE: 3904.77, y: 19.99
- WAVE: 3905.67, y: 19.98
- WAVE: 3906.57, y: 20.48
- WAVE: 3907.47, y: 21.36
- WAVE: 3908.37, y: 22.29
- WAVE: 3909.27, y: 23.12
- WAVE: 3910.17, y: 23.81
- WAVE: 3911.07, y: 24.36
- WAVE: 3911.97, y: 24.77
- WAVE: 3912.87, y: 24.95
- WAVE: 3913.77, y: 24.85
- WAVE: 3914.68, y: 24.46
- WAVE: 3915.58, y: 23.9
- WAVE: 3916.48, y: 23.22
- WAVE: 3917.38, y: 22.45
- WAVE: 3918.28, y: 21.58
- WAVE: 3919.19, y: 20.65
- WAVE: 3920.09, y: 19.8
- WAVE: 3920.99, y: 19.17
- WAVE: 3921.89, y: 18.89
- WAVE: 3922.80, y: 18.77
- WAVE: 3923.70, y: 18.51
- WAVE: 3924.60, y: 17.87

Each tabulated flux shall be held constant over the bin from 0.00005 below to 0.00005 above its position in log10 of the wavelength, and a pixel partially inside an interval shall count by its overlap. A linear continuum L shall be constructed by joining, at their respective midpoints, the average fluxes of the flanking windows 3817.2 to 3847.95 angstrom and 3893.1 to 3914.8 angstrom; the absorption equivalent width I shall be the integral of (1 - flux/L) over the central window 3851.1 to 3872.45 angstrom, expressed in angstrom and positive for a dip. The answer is -2.27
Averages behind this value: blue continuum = 15.6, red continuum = 22.2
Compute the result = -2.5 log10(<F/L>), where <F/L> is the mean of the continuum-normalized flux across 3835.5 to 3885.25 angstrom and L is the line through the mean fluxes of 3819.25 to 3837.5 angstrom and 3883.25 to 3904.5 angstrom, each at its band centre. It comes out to -0.15 mag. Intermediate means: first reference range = 13.8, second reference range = 20.2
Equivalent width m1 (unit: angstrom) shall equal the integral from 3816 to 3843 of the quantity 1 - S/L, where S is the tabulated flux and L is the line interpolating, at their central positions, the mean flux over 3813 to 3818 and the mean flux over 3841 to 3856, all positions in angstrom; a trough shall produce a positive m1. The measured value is 8.0 angstrom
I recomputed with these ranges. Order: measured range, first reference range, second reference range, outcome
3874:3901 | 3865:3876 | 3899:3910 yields 1.6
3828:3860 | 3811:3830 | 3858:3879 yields 2.4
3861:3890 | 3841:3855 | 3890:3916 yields 3.3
